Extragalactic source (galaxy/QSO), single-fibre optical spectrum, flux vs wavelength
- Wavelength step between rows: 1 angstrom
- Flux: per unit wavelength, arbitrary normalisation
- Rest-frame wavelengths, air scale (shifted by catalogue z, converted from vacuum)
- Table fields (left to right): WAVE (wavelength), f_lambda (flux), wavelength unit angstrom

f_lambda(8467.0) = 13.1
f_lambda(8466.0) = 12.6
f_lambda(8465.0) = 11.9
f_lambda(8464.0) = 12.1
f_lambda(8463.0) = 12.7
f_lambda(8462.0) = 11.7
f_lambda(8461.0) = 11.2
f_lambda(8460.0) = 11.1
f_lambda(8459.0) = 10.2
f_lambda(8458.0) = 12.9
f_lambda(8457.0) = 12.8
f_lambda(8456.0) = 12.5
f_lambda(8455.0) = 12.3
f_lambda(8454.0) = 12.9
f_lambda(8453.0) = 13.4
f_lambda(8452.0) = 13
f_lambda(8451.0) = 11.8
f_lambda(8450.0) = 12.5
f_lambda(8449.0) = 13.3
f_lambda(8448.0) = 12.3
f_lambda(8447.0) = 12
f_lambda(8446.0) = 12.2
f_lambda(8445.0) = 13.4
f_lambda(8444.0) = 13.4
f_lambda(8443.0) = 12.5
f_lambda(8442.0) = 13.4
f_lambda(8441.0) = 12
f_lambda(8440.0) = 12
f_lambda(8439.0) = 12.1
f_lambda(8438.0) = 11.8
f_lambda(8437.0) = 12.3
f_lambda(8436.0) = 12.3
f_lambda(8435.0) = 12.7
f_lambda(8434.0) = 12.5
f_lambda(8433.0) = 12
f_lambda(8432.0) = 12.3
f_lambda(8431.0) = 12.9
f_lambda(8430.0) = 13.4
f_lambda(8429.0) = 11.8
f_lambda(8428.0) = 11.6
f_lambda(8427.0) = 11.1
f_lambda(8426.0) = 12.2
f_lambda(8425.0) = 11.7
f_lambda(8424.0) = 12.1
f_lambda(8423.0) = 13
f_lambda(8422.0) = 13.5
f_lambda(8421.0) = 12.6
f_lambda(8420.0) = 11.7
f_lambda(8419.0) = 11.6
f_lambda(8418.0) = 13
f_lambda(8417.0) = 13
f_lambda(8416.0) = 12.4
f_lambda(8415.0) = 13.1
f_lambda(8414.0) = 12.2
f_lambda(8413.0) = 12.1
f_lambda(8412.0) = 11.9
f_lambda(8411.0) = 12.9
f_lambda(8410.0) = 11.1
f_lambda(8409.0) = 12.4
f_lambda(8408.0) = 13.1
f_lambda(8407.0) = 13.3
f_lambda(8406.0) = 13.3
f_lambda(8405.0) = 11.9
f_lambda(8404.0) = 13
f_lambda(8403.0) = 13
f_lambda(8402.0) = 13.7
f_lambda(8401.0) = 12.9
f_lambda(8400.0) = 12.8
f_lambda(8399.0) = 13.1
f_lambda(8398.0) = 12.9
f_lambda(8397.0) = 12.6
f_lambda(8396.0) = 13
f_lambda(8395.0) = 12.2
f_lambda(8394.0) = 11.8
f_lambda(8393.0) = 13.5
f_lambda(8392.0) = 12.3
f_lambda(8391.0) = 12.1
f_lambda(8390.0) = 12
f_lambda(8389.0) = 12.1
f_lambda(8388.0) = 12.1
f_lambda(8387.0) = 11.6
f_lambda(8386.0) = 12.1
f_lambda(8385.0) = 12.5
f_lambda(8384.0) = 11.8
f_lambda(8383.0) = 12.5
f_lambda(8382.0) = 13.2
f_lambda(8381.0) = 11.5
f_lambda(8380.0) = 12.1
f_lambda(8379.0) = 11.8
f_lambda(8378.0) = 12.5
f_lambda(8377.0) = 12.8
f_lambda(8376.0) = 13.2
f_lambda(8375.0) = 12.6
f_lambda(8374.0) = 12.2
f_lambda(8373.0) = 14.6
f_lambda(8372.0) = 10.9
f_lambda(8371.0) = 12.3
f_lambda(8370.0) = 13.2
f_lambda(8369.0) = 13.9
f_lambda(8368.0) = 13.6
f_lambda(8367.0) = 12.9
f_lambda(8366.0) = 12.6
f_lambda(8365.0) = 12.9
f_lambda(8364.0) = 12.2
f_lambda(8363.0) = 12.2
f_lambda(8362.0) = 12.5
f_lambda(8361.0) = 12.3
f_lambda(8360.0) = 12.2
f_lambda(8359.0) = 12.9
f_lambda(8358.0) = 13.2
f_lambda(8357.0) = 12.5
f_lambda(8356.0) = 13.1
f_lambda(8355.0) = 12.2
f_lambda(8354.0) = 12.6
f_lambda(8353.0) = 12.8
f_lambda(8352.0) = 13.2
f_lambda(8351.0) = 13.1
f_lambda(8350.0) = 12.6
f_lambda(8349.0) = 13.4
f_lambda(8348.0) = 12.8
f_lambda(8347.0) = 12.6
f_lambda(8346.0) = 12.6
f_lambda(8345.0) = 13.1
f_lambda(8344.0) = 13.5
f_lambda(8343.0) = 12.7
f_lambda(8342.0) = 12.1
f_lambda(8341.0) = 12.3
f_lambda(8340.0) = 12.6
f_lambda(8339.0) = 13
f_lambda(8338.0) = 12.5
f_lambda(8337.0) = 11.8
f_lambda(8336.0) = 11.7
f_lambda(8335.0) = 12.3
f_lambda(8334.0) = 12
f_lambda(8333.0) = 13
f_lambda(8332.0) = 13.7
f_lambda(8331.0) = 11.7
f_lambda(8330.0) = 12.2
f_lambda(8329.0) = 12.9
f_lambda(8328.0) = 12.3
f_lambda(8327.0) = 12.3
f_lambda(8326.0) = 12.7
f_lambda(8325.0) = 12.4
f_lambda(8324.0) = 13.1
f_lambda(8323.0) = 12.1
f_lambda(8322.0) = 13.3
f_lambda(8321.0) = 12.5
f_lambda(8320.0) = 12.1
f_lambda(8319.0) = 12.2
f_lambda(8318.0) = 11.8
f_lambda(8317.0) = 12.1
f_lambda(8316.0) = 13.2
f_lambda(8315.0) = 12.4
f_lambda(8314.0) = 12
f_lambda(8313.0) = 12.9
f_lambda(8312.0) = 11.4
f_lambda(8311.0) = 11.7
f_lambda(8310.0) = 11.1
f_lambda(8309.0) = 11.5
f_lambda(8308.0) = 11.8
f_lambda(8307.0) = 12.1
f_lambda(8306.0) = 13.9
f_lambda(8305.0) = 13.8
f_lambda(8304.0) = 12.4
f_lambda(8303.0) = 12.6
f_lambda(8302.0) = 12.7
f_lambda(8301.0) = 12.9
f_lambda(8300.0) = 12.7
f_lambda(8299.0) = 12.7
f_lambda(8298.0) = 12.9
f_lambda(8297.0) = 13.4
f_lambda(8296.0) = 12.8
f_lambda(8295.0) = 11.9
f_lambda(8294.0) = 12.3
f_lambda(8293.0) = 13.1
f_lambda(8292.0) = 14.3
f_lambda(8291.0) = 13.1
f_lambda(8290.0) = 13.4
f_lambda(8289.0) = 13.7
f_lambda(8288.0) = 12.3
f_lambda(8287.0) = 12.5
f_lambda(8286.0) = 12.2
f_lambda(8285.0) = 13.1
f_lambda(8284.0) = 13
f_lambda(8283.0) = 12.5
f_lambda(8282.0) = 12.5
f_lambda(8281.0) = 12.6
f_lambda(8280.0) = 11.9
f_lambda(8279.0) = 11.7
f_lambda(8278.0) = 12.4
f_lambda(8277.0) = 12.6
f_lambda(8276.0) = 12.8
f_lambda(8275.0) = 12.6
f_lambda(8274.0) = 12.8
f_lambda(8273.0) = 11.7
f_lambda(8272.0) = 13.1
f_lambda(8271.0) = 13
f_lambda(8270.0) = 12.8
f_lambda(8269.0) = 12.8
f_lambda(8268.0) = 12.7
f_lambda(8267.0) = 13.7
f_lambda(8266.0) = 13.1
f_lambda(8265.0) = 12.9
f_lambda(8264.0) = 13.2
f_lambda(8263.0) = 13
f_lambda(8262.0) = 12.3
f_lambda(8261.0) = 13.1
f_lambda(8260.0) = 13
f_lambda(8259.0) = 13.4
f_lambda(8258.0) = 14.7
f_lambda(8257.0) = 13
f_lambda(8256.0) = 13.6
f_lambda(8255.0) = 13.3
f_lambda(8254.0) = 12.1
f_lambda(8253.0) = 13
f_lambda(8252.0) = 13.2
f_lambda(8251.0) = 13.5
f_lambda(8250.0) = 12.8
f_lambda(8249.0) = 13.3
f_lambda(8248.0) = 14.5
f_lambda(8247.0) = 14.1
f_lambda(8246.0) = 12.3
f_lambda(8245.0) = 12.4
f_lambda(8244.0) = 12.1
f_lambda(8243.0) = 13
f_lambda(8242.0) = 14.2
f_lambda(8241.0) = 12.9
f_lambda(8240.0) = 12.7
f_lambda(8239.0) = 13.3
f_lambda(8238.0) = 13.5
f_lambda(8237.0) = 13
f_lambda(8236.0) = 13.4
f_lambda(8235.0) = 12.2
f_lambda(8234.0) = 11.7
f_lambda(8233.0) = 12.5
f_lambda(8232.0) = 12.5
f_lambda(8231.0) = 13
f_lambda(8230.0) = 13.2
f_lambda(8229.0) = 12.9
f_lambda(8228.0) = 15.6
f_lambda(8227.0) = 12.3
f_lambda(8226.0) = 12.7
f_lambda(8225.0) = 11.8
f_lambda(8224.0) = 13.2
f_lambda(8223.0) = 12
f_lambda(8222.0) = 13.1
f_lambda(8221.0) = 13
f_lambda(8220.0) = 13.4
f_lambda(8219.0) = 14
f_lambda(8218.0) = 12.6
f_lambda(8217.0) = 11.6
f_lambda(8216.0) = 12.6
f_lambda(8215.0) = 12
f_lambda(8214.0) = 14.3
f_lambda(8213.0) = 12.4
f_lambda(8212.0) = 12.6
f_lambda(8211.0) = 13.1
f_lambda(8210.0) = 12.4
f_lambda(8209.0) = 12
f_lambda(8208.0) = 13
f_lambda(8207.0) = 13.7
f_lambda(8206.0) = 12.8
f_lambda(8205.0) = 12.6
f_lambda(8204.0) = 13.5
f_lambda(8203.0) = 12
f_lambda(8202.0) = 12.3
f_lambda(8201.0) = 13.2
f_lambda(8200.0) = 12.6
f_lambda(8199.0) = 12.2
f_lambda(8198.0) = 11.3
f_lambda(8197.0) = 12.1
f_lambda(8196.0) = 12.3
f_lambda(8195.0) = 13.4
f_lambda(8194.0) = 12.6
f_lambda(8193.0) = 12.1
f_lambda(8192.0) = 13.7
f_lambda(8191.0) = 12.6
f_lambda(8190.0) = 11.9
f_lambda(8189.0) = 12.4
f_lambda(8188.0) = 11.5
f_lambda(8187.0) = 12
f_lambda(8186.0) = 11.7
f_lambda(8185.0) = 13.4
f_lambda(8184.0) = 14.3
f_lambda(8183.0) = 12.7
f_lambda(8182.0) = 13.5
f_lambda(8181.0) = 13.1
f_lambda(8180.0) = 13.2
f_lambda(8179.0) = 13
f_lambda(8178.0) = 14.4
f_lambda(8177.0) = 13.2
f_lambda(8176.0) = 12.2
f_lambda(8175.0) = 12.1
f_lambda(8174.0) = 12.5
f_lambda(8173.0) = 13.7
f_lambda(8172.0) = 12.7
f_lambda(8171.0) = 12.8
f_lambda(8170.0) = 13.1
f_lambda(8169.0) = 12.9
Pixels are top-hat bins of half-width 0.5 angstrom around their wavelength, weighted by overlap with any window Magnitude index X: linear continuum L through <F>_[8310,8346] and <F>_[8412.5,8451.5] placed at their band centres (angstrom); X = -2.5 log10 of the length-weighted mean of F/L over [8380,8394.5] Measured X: 0.02 mag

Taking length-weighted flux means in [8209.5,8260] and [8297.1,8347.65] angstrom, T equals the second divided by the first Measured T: 0.96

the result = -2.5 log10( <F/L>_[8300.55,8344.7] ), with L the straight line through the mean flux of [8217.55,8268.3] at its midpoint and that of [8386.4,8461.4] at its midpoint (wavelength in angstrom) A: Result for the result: 0.03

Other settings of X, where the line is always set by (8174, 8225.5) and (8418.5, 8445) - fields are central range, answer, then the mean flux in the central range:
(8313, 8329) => 0.01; 12.5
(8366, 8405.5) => -0.01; 12.6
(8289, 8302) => -0.04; 13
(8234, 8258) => -0.04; 13.1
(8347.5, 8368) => -0.02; 12.7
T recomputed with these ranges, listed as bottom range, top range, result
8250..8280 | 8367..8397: 0.97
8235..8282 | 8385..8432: 0.96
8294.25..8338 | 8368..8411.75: 1.01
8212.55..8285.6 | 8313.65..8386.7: 0.97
